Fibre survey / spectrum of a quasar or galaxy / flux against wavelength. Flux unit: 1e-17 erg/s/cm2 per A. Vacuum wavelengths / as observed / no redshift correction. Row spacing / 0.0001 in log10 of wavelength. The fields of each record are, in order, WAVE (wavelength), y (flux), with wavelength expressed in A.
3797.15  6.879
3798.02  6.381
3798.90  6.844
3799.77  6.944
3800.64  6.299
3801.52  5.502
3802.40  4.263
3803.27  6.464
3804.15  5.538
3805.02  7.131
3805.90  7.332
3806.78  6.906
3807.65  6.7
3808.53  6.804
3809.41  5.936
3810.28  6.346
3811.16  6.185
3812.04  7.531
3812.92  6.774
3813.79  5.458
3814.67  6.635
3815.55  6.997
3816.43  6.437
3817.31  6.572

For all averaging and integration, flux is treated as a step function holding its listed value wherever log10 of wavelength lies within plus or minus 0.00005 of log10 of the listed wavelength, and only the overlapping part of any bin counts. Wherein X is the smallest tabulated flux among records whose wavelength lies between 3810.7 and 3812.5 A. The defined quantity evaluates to 6.185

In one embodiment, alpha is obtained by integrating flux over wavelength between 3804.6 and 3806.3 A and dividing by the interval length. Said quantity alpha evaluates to 7.21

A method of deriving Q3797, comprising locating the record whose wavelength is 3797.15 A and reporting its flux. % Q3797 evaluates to 6.879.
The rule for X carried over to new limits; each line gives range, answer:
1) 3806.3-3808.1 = 6.7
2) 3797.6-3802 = 5.502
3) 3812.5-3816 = 5.458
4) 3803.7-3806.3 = 5.538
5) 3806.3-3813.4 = 5.936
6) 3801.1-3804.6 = 4.263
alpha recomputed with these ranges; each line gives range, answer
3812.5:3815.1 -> 6.3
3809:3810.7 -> 6.17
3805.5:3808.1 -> 6.97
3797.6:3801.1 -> 6.61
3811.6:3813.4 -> 7.13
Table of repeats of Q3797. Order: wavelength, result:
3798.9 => 6.844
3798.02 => 6.381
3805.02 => 7.131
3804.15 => 5.538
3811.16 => 6.185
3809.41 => 5.936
